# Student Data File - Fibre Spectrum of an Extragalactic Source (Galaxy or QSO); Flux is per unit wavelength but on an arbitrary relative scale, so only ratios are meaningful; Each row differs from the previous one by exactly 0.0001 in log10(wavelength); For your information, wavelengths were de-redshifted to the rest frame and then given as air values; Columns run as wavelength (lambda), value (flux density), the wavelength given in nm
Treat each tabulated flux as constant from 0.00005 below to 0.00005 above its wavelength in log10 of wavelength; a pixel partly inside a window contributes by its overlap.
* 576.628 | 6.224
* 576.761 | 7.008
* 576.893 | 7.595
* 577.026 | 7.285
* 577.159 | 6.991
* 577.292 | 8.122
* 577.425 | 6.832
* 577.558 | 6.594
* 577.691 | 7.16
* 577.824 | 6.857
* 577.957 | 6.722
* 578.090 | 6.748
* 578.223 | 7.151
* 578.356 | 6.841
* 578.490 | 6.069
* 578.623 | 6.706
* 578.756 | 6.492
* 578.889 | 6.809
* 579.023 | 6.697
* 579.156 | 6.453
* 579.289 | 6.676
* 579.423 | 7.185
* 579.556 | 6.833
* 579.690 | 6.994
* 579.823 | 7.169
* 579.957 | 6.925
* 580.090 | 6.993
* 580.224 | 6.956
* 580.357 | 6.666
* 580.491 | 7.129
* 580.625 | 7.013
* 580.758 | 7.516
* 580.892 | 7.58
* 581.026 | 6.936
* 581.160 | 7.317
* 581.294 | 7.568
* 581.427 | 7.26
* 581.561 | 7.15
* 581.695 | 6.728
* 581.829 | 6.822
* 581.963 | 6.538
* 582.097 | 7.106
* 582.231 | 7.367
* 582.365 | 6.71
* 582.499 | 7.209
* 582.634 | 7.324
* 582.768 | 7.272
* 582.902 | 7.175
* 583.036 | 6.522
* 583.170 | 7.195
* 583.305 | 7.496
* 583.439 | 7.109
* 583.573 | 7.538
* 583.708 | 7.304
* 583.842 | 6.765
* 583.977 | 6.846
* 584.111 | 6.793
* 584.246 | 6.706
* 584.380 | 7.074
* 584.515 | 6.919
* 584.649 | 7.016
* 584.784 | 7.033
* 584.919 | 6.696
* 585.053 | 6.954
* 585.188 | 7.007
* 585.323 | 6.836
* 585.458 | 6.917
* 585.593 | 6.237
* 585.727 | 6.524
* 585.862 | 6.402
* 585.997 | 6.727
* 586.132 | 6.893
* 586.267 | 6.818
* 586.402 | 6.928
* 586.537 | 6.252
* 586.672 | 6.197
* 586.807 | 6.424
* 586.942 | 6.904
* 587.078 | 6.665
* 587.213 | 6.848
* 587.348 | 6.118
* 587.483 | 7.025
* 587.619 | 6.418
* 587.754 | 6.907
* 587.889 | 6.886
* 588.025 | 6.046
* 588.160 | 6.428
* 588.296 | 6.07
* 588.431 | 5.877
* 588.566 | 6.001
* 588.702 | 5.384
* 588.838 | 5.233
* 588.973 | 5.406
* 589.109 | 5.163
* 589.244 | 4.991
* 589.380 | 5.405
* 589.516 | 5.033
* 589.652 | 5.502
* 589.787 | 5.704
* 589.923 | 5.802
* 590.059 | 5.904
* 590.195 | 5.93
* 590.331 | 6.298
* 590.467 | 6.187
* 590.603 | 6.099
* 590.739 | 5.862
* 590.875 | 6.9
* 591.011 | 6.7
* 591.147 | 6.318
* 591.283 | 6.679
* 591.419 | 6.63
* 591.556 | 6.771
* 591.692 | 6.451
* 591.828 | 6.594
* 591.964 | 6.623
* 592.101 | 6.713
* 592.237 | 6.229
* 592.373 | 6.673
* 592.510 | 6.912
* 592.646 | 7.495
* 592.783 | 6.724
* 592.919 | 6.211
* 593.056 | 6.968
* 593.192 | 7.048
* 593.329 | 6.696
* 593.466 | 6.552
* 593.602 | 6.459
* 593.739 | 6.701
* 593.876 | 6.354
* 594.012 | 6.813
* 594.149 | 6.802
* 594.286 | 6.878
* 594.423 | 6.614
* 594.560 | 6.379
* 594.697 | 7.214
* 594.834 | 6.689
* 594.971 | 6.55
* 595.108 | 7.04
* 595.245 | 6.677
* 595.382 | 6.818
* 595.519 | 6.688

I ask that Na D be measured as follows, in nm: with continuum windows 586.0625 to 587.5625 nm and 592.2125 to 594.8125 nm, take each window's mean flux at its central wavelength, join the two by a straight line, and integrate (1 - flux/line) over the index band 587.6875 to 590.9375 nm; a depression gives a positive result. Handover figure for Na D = 0.39 nm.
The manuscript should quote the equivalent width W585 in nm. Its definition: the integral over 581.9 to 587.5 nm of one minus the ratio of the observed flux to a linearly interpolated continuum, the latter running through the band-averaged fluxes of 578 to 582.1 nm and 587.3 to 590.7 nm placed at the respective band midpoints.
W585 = -0.405 nm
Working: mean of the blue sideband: 6.93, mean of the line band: 6.86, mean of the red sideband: 5.91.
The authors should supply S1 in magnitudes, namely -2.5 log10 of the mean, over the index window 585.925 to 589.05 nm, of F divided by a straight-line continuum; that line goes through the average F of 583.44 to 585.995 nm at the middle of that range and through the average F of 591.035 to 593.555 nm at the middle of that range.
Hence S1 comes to 0.07 mag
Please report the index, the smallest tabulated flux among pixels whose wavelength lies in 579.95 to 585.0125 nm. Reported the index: 6.522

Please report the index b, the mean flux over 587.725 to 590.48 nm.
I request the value 5.79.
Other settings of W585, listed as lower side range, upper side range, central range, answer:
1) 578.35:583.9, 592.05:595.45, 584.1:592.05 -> 0.580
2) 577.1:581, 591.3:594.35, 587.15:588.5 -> 0.064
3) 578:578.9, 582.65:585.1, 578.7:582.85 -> -0.110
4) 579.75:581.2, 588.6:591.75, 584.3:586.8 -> -0.096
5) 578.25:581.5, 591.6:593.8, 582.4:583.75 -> -0.061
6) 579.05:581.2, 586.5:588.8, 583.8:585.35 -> -0.061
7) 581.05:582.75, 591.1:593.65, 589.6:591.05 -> 0.146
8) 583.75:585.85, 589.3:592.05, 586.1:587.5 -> -0.006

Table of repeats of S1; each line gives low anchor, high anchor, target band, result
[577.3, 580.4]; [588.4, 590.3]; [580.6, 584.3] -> -0.116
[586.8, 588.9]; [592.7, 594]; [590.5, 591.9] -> 0.005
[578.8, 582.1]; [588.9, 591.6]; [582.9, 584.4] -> -0.061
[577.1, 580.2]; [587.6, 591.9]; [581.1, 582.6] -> -0.070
